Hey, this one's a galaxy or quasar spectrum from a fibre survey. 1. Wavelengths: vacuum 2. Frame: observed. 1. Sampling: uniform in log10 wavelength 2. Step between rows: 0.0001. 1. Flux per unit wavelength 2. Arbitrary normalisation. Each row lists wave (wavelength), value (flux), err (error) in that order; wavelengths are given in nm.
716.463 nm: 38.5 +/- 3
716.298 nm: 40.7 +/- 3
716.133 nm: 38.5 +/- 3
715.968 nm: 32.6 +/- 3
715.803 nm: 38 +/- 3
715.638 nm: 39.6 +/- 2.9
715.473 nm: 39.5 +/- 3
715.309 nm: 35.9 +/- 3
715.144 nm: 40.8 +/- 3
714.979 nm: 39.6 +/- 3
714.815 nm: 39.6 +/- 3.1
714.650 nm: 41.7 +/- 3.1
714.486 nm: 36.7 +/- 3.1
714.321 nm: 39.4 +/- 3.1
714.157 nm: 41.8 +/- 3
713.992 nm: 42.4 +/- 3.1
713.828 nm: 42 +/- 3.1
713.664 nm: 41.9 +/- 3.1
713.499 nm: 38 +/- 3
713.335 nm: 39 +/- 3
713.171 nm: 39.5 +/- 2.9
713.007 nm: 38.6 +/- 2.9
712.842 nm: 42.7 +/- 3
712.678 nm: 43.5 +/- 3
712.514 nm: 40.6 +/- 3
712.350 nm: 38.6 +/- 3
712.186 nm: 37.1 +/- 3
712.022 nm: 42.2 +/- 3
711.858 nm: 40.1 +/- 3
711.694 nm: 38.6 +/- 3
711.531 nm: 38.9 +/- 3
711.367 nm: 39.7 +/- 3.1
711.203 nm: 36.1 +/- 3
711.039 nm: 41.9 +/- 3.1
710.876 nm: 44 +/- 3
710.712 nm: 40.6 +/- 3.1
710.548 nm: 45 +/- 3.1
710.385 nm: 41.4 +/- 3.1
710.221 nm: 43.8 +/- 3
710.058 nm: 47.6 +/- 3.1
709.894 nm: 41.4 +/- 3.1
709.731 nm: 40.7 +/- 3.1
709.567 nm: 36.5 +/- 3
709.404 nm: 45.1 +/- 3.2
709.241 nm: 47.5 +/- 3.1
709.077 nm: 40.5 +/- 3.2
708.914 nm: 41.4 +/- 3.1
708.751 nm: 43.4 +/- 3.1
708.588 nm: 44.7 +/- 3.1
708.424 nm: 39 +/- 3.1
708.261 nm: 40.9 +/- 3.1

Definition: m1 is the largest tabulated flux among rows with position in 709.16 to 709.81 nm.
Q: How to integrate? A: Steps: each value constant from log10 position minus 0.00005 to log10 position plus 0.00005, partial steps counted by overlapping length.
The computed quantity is 47.5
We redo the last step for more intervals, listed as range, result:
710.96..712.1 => 42.2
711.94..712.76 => 43.5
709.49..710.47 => 47.6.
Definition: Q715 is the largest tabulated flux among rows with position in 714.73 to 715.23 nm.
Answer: 40.8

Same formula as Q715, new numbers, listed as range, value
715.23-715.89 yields 39.6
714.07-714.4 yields 41.8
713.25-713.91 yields 42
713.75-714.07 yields 42.4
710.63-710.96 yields 44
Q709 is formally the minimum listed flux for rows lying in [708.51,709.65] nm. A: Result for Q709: 36.5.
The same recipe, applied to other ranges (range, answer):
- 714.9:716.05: 32.6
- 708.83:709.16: 40.5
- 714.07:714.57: 36.7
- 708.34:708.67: 39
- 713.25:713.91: 38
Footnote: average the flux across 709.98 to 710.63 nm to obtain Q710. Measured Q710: 44.5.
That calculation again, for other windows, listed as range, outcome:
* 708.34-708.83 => 42.3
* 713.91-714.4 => 41.2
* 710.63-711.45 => 40.4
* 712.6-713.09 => 41.5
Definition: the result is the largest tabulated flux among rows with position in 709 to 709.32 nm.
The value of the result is 47.5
